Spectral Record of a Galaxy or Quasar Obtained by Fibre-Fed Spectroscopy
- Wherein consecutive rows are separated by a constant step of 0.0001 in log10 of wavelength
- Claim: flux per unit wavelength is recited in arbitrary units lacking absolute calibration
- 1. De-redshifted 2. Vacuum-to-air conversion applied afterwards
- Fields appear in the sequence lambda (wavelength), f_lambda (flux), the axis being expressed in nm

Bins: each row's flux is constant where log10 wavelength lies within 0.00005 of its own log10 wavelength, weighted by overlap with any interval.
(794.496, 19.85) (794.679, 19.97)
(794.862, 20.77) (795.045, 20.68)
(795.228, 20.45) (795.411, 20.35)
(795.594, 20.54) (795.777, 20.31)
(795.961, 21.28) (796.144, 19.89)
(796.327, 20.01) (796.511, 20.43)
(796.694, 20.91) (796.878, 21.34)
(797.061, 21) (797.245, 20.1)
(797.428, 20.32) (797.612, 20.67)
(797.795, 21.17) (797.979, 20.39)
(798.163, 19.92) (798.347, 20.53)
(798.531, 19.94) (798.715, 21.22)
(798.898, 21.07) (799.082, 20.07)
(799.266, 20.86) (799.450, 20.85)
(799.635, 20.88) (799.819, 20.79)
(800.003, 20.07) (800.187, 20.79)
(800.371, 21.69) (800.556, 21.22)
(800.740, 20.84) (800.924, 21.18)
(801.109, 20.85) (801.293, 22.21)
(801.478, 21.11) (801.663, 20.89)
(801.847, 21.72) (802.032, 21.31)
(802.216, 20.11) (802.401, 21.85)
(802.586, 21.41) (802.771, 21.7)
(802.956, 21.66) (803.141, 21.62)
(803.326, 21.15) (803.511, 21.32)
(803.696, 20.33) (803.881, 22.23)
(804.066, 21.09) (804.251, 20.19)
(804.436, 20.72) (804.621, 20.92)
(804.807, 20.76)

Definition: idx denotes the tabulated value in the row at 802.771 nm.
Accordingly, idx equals 21.7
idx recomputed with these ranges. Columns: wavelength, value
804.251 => 20.19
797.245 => 20.1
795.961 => 21.28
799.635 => 20.88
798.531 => 19.94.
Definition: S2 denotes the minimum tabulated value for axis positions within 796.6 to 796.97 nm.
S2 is 20.91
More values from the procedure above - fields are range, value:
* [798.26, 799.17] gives 19.94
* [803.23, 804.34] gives 20.19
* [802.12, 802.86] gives 20.11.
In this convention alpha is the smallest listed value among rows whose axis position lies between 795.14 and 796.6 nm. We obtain 19.89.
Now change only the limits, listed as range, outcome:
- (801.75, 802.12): 21.31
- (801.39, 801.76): 20.89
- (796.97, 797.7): 20.1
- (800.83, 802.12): 20.85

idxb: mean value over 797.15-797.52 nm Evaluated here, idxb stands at 20.2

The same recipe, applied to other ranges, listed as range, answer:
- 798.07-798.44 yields 20.2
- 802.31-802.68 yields 21.6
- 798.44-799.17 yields 20.6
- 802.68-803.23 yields 21.7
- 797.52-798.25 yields 20.5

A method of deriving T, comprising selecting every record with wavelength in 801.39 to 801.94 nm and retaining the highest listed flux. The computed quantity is 21.72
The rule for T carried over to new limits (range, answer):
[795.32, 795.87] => 20.54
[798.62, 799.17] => 21.22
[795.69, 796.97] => 21.34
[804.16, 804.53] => 20.72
